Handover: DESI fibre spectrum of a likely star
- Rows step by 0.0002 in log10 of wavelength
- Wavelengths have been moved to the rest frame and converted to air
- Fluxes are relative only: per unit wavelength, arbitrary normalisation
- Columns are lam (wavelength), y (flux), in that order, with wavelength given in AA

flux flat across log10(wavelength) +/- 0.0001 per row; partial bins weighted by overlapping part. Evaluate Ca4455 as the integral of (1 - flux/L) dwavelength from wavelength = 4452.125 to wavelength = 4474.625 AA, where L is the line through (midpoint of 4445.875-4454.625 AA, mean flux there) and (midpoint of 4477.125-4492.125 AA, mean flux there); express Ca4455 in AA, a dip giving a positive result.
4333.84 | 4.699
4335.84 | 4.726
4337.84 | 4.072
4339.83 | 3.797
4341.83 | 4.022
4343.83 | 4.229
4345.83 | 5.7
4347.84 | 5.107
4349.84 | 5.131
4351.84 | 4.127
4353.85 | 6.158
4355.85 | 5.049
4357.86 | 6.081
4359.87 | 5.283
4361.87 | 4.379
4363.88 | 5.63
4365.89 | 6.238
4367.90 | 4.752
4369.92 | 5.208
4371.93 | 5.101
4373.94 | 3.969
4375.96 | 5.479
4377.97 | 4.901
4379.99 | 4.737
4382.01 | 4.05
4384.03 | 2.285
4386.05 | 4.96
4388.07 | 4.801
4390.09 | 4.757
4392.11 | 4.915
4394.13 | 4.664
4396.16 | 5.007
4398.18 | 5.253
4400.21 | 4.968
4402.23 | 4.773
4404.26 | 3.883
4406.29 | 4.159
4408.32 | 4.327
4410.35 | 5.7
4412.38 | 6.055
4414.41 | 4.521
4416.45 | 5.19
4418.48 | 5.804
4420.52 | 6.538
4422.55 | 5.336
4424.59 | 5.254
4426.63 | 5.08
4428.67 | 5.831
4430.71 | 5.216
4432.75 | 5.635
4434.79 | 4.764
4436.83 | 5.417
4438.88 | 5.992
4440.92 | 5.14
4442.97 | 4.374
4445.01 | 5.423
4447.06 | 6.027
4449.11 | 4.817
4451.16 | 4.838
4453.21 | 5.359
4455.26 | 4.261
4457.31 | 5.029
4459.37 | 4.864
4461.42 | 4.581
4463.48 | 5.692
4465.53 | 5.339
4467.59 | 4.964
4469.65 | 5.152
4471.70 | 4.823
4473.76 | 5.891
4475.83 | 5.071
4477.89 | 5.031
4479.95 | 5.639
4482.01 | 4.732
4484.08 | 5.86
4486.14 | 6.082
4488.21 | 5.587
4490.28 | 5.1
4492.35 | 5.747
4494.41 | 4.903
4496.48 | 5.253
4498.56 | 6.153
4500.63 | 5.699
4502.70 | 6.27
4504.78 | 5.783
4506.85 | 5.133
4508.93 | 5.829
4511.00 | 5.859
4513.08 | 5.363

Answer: 1.0 AA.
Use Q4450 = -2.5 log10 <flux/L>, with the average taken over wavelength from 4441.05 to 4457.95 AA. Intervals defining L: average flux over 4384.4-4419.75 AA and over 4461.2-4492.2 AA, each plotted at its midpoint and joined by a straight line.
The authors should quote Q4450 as 0.03 mag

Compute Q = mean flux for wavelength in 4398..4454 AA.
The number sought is 5.2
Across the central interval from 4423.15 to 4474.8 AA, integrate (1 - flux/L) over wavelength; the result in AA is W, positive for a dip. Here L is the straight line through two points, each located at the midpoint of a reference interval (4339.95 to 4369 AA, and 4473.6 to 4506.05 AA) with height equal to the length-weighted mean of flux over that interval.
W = 2.0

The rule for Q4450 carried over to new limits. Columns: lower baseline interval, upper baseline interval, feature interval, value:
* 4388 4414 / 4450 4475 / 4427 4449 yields -0.08 mag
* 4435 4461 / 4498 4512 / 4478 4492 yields 0.02 mag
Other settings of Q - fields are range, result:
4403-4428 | 5.16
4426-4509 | 5.32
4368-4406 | 4.64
